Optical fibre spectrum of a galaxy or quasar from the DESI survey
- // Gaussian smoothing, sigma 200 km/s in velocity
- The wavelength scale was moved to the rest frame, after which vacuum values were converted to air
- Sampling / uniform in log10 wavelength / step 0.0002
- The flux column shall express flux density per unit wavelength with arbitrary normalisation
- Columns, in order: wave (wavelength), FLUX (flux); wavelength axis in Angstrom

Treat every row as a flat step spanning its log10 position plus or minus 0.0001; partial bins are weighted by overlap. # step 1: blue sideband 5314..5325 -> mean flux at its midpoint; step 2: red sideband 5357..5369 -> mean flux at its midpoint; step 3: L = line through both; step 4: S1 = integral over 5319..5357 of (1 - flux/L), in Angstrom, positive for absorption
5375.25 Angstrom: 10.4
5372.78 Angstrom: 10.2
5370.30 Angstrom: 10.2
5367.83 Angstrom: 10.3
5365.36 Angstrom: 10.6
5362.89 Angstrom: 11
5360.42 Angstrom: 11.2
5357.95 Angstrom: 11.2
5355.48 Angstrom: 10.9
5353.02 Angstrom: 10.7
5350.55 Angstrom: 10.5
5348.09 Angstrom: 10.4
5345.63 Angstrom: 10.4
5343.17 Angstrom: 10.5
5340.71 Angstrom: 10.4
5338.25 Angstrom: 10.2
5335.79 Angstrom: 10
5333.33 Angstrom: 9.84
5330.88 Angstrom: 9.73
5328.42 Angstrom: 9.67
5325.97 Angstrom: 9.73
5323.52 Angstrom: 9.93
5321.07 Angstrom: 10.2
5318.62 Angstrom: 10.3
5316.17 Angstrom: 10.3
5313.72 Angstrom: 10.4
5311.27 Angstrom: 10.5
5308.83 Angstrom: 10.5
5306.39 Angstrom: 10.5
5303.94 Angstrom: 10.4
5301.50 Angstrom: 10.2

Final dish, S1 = 0.9 Angstrom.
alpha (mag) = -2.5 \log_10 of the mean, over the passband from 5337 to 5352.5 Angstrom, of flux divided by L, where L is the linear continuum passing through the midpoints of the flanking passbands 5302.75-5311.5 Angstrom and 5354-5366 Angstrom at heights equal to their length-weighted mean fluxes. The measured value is 0.044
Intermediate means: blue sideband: 10.5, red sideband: 11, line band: 10.4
